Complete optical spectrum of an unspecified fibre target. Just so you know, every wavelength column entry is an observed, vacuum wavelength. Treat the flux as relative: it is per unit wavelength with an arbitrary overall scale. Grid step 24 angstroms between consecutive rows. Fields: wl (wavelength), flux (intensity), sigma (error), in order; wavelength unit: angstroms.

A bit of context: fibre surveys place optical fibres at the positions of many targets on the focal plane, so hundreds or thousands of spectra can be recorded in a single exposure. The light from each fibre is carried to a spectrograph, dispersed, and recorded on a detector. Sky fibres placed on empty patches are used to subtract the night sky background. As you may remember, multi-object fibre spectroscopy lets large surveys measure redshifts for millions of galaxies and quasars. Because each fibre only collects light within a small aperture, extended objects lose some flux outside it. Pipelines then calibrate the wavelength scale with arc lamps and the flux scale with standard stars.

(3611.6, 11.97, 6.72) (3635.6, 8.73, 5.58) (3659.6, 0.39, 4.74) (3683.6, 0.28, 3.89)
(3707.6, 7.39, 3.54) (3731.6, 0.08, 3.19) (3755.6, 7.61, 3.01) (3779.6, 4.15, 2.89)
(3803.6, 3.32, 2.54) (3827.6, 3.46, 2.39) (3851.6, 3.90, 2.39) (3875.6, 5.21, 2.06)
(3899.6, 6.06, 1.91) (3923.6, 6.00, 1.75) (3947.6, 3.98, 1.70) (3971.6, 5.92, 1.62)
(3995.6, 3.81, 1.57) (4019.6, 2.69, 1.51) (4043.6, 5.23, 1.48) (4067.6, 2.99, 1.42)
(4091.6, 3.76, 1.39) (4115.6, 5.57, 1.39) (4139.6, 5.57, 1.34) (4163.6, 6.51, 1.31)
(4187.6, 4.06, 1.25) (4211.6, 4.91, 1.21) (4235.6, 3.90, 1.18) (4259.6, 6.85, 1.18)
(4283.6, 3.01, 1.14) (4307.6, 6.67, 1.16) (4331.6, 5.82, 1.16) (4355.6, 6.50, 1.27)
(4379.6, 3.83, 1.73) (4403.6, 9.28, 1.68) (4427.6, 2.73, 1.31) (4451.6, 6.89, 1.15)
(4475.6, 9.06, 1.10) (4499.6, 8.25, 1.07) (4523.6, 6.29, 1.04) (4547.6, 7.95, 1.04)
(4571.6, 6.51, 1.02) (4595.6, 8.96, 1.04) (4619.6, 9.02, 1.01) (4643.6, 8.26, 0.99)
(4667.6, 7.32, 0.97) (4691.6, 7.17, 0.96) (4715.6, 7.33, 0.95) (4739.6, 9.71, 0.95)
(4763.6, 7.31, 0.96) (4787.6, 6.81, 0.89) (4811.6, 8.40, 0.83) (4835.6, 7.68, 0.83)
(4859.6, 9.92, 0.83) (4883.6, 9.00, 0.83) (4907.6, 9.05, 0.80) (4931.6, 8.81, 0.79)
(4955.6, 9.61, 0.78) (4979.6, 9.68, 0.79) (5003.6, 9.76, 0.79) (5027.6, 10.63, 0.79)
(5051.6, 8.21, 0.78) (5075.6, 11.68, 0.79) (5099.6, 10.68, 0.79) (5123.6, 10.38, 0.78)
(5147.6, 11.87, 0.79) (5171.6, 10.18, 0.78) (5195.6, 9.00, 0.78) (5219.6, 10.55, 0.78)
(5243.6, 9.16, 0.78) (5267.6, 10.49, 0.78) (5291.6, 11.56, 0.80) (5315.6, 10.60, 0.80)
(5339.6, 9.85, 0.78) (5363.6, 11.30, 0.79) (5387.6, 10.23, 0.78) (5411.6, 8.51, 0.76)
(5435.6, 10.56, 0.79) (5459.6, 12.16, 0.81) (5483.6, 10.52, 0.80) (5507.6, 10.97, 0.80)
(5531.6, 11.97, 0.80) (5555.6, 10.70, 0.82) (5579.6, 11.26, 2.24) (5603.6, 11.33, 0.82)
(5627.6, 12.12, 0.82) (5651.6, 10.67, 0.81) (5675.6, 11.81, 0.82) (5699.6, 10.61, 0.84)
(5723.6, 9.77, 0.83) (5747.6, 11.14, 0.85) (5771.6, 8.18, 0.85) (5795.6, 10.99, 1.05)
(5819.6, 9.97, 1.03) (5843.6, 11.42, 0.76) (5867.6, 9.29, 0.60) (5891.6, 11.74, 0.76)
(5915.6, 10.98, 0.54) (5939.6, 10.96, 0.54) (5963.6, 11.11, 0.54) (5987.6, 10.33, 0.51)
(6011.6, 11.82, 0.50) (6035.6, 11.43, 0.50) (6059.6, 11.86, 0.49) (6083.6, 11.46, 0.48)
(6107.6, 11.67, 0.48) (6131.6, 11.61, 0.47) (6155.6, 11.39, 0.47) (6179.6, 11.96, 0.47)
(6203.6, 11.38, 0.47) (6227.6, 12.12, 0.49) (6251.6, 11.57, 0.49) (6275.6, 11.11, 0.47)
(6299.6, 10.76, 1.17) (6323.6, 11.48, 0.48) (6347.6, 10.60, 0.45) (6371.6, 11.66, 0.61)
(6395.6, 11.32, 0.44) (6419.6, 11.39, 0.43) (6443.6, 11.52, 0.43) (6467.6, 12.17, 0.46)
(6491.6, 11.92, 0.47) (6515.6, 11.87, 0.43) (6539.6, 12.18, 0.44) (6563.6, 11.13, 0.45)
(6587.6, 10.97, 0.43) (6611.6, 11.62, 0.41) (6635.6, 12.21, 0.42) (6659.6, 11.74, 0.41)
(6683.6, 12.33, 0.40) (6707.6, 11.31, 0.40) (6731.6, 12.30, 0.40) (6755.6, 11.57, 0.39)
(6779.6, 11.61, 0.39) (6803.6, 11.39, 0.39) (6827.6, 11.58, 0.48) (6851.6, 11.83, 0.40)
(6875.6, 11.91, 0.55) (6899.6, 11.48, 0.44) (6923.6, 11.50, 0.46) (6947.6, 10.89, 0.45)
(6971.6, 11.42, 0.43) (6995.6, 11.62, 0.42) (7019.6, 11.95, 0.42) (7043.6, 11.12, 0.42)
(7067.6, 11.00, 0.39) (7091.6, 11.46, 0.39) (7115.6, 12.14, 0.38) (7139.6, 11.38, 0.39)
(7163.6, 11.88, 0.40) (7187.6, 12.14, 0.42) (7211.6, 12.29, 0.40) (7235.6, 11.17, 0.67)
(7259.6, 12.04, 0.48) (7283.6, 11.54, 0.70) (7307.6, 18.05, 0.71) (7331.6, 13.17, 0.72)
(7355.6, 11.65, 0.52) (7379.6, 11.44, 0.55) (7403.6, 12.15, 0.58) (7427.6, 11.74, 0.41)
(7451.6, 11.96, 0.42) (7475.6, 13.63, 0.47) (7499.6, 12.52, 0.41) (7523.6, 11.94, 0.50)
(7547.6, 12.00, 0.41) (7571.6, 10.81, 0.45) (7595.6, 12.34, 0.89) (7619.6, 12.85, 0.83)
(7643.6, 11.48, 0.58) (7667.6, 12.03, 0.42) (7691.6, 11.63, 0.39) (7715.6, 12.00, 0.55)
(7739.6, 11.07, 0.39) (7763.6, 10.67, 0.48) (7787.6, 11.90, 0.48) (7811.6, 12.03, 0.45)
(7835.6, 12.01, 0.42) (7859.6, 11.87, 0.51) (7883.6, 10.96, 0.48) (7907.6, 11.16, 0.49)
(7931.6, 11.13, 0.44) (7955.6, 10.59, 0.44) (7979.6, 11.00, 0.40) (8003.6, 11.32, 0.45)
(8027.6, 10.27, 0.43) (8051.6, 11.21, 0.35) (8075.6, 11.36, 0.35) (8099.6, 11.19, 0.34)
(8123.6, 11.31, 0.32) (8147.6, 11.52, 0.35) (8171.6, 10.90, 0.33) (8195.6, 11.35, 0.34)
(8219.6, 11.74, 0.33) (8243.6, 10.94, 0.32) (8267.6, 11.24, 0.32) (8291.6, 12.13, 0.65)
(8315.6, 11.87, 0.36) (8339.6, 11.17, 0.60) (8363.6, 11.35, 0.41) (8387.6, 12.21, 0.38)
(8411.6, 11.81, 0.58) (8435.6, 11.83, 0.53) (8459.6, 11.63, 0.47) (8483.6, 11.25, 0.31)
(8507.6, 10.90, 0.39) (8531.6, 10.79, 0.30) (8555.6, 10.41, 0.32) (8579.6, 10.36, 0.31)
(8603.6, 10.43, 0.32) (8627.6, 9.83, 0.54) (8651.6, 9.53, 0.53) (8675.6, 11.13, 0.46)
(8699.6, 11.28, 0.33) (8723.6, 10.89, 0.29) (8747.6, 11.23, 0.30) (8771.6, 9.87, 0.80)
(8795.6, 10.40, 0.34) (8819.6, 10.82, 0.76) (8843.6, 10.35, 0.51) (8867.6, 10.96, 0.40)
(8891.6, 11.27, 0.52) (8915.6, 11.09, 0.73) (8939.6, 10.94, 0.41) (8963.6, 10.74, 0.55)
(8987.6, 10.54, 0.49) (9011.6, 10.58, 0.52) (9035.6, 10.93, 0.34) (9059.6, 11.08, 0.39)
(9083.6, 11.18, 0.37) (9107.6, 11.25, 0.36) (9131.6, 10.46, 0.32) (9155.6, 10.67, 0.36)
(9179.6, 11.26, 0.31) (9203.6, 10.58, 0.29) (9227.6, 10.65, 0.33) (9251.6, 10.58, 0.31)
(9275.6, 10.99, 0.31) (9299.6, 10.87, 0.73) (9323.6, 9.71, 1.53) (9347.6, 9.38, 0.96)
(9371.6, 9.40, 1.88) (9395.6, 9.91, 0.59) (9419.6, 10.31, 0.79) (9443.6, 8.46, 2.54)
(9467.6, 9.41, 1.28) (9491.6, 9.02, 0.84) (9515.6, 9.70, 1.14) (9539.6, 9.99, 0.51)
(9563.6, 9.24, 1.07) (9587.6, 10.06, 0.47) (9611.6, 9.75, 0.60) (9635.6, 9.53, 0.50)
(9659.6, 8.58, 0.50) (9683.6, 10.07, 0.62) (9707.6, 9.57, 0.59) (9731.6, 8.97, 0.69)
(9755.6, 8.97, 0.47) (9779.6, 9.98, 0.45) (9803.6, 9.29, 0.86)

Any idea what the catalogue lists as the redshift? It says 0.114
